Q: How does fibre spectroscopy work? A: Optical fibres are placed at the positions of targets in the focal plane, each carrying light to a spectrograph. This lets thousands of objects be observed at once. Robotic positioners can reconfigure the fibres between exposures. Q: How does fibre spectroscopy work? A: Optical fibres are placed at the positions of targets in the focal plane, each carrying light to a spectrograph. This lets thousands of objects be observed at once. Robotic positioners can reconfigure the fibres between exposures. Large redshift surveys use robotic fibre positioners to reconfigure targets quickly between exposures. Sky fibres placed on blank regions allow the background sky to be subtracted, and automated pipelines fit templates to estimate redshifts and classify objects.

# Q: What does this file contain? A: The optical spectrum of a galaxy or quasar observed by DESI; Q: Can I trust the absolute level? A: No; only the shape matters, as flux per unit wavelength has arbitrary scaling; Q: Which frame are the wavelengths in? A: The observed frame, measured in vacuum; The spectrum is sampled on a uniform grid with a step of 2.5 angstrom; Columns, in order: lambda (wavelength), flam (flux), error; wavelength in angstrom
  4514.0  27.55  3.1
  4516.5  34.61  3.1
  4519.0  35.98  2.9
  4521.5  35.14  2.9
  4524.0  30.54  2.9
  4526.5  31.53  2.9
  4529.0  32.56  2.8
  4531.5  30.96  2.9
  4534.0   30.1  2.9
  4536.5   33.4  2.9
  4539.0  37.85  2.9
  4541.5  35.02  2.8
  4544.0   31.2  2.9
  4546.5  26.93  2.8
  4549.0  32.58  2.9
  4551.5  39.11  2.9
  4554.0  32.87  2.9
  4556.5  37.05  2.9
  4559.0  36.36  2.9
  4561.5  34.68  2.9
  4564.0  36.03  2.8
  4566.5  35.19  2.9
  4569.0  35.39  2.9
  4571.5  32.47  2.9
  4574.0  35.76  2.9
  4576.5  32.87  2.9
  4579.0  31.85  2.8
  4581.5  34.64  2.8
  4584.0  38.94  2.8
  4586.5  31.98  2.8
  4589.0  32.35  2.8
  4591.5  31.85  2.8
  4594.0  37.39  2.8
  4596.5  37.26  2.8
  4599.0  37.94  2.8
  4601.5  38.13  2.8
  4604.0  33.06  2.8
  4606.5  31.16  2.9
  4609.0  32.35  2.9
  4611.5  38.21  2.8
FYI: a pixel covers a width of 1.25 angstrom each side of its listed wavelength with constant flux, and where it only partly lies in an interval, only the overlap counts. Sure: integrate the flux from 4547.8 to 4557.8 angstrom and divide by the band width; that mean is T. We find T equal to 35.4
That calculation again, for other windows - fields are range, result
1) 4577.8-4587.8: 34.4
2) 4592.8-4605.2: 36.8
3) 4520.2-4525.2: 32.9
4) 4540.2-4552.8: 33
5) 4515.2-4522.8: 35.2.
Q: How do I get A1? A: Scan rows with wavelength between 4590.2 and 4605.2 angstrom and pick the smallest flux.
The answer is 31.85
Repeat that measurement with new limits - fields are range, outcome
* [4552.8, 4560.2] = 32.87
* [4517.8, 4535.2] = 30.1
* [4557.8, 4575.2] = 32.47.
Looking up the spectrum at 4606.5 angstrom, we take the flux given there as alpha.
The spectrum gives 31.16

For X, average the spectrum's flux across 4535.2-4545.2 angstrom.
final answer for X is 34.4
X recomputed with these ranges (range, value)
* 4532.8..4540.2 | 33.8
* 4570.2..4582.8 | 33.5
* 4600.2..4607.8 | 34.1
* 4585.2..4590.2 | 32.2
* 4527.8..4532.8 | 31.7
